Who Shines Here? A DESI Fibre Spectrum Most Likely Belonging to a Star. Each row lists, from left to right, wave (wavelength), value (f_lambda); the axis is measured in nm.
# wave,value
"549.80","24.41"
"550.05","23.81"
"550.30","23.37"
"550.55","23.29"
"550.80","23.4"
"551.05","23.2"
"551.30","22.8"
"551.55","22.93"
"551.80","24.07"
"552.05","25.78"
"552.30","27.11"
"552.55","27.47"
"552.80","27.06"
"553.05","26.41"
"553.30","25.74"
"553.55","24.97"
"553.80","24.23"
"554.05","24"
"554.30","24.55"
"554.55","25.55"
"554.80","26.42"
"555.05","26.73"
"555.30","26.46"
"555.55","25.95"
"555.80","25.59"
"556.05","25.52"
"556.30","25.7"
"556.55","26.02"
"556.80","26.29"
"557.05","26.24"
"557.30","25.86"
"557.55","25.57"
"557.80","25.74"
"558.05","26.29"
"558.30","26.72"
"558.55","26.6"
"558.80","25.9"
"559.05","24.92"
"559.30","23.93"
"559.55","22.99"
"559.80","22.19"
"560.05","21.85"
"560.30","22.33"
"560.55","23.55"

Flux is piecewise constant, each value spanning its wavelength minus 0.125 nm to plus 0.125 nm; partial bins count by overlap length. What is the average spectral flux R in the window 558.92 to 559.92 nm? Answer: 23.5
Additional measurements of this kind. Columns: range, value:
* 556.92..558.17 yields 25.9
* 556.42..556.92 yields 26.1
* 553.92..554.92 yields 25.1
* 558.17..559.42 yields 25.6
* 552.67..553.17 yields 26.7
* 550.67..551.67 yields 23.1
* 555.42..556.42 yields 25.7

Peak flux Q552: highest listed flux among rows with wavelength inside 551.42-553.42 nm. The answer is 27.47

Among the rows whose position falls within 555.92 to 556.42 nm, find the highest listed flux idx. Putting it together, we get 25.7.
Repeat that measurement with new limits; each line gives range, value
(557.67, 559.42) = 26.72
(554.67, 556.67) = 26.73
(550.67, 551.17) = 23.4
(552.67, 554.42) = 27.06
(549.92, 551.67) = 23.81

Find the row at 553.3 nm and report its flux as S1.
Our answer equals 25.74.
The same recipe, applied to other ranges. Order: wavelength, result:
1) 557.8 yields 25.74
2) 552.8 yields 27.06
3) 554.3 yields 24.55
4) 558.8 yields 25.9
